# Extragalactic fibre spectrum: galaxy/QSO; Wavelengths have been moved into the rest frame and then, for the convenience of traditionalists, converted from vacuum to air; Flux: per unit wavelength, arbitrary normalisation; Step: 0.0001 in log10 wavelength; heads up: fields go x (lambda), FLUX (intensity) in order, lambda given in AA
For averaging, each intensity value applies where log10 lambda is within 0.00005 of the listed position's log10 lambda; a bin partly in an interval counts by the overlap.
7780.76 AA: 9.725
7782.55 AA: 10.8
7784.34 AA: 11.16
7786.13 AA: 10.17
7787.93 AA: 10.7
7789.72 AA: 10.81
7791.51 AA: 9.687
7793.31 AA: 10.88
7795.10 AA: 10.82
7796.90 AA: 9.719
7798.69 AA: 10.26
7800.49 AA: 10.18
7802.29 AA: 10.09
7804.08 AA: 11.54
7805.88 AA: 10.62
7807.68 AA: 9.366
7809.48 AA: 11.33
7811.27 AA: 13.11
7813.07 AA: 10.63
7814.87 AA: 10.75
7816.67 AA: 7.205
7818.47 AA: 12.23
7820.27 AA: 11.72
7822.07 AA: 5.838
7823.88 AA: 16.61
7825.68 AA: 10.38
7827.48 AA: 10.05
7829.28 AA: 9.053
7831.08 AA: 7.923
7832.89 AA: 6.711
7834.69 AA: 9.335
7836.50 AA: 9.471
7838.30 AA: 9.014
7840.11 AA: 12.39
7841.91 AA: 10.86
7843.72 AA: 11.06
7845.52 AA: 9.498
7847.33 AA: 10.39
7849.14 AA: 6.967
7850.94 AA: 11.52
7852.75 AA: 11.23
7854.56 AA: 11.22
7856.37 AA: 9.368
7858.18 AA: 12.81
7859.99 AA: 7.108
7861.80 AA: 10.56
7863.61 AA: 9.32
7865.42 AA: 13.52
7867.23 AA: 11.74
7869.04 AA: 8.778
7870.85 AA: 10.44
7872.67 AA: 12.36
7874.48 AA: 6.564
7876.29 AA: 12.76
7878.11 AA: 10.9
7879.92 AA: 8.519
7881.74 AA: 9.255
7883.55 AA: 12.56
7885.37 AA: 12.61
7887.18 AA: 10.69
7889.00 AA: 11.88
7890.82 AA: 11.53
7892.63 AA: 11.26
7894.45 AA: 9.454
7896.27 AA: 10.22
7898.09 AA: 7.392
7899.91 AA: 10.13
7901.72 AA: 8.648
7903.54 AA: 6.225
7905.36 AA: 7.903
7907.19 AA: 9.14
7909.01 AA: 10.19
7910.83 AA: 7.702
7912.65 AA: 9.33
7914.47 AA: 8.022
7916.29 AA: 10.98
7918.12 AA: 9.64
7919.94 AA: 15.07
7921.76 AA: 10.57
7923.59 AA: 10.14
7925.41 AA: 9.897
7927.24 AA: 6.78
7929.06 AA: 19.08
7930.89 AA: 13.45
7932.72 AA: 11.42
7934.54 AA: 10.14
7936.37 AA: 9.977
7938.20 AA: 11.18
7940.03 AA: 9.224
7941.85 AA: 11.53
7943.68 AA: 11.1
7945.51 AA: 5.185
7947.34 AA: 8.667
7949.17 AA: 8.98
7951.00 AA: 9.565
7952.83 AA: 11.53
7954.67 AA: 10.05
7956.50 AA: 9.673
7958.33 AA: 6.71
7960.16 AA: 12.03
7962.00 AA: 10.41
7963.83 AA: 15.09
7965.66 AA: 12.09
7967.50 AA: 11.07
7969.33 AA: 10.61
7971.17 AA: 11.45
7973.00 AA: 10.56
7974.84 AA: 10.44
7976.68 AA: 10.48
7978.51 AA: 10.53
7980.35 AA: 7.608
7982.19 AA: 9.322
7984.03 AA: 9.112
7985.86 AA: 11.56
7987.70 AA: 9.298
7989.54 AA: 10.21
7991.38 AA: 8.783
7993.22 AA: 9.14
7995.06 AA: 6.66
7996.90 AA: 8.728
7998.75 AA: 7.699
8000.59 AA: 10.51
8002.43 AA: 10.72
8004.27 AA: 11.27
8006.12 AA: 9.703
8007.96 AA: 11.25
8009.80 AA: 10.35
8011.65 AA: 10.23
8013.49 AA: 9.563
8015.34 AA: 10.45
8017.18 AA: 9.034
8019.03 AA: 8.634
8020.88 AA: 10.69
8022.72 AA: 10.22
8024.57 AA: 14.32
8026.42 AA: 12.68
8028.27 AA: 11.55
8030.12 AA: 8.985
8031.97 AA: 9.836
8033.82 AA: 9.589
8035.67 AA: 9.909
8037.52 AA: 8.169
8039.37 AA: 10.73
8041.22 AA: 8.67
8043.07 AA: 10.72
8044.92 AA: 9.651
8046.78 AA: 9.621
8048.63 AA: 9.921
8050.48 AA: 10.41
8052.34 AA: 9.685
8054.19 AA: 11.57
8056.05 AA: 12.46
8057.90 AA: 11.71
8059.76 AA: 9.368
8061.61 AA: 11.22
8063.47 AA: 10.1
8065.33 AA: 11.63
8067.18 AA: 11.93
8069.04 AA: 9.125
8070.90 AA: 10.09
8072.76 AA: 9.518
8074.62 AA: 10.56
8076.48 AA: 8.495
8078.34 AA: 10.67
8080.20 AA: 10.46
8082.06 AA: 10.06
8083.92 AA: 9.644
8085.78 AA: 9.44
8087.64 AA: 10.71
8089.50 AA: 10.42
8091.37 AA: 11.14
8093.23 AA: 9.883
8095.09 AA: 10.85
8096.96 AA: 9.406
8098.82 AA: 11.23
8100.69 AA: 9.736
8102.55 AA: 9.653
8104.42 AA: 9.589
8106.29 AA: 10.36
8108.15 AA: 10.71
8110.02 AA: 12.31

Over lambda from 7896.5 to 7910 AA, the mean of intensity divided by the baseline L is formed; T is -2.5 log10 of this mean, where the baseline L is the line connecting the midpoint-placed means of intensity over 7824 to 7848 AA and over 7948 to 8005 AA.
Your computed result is 0.162 mag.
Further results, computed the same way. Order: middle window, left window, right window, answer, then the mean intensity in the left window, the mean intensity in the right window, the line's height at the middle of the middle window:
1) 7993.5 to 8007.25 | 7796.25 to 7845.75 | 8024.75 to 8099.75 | 0.11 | 10.3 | 10.3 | 10.3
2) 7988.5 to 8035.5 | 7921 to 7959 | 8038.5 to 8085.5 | 0.03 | 10.2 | 10.3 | 10.3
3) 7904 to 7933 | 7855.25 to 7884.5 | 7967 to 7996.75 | -0.04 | 10.4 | 9.76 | 10.1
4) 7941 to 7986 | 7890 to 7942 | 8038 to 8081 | 0.01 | 10.2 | 10.3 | 10.2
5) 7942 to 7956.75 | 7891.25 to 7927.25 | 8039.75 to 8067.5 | 0.04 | 9.53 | 10.6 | 9.81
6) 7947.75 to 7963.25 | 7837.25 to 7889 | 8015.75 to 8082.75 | 0.05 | 10.5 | 10.3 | 10.4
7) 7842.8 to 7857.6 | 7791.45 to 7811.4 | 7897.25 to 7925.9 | -0.02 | 10.6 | 9.44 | 10.1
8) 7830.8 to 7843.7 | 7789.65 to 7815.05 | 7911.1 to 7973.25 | 0.11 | 10.6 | 10.6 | 10.6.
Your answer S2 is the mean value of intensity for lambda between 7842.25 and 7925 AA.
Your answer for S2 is 10.2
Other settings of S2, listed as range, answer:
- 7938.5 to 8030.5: 10.1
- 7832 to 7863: 9.97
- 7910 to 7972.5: 10.5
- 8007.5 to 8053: 10.2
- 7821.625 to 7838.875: 9.54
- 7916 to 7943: 11.3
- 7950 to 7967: 10.8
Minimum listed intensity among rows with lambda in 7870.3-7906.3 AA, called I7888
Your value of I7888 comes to 6.225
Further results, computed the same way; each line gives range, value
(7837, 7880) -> 6.564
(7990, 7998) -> 6.66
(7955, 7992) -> 6.71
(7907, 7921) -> 7.702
